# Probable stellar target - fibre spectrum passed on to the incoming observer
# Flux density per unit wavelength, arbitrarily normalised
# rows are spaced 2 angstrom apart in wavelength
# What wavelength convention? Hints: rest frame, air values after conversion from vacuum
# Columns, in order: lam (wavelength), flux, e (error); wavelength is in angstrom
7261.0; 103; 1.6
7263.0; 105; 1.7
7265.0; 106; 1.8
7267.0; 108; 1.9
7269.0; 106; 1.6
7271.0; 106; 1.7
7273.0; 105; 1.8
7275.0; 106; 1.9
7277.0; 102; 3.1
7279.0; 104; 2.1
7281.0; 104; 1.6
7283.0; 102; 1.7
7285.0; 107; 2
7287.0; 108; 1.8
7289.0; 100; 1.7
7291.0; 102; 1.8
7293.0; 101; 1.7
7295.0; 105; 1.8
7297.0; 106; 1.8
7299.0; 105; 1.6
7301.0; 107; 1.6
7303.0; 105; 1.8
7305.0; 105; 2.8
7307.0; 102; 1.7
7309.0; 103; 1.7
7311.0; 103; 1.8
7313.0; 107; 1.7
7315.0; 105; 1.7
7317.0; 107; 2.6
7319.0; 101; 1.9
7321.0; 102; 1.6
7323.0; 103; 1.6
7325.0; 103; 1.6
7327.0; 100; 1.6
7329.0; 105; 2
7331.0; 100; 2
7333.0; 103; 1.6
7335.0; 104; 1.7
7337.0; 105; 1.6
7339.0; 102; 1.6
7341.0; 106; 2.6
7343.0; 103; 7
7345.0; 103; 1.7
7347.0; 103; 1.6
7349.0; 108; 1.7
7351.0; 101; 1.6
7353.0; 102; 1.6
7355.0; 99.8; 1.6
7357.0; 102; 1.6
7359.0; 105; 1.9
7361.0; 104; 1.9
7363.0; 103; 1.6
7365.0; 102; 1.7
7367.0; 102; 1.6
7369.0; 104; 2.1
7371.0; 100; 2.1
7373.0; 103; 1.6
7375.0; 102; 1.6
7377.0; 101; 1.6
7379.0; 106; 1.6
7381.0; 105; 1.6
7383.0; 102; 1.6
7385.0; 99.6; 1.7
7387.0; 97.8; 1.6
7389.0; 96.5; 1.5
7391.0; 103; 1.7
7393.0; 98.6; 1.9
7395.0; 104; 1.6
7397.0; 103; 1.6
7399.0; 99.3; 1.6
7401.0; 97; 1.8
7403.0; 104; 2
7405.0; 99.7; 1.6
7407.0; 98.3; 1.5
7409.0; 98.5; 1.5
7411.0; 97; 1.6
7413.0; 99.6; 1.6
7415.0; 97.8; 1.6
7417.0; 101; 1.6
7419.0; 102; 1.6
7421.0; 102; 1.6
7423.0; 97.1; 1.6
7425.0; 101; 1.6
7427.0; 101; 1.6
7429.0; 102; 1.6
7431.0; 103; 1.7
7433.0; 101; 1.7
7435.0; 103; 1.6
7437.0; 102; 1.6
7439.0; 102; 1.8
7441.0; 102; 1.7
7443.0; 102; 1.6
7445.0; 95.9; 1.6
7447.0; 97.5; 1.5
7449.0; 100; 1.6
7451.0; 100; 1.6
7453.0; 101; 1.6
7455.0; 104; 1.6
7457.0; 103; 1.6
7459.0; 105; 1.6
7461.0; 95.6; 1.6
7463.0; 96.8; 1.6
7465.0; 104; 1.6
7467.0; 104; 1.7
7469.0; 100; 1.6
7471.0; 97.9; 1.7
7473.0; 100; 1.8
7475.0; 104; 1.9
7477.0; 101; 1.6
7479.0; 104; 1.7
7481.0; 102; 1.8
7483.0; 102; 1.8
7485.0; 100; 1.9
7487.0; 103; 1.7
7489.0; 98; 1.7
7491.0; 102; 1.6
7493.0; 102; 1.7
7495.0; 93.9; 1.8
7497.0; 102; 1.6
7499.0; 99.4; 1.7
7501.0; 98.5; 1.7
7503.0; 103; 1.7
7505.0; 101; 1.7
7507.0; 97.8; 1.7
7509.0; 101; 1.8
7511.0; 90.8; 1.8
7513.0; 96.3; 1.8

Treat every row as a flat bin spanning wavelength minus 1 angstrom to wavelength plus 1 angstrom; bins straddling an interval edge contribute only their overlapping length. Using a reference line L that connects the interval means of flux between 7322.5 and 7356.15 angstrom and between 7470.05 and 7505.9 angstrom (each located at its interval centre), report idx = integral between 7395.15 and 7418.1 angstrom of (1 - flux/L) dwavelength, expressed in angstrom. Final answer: 0.50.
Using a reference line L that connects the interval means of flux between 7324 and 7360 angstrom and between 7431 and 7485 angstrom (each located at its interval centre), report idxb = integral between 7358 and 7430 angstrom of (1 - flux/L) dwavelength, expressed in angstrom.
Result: 0.8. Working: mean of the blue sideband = 103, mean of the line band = 101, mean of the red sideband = 101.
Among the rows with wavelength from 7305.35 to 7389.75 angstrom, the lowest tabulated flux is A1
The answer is 96.5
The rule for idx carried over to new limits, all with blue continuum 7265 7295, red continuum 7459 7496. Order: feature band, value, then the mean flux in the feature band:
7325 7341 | 0.1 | 103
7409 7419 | 0.3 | 99.1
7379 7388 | 0.1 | 102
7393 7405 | 0.1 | 101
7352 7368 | 0.1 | 102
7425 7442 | -0.1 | 102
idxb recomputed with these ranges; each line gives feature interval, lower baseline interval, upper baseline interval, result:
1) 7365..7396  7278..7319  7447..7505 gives 0.3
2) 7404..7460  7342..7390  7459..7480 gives 0.4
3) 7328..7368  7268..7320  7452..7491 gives 0.1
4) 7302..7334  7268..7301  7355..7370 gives 0.1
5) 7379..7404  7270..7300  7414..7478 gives 0.2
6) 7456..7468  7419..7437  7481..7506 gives -0.1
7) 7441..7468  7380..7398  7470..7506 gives 0.0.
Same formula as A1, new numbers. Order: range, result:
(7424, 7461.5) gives 95.6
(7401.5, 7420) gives 97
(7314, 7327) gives 100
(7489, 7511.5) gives 90.8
